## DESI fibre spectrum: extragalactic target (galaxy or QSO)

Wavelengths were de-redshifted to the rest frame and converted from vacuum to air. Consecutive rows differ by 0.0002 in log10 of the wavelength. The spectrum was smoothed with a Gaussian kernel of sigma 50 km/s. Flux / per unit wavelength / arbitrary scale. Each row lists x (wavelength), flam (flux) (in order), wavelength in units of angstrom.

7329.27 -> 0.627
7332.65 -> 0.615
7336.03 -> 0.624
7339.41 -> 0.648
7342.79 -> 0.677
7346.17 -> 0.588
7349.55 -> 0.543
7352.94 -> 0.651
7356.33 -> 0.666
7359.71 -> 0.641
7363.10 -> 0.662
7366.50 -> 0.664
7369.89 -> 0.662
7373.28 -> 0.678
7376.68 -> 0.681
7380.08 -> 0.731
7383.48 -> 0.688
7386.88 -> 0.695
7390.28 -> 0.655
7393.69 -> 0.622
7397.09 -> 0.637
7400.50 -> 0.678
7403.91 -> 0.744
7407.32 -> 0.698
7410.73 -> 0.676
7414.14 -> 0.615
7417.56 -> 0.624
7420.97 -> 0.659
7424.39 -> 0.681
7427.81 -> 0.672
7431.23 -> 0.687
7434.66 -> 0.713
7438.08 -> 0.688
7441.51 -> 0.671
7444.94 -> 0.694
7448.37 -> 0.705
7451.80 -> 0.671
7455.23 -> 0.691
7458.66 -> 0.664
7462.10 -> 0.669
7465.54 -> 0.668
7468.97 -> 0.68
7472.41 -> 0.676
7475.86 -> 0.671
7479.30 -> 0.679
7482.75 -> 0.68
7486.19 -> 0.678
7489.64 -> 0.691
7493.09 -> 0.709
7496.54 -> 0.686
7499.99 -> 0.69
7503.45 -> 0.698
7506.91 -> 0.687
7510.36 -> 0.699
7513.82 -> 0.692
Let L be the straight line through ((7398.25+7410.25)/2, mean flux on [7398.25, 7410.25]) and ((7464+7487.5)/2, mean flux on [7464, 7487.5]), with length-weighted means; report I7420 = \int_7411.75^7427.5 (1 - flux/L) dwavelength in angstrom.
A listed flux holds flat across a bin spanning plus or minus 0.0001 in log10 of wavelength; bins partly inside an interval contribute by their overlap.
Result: 1.1 angstrom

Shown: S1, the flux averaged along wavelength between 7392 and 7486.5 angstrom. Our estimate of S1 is 0.675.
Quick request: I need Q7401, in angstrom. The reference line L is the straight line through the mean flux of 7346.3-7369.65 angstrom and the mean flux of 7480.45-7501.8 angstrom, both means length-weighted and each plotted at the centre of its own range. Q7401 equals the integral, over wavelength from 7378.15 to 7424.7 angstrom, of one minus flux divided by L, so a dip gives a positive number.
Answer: -1.3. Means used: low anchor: 0.636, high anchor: 0.689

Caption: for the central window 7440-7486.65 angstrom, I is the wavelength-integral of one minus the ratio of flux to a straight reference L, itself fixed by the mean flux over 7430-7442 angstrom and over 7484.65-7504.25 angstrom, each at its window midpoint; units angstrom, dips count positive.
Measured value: 0.9 angstrom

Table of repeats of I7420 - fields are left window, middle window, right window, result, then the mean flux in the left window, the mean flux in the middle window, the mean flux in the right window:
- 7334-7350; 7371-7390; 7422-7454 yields -1.26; 0.622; 0.691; 0.686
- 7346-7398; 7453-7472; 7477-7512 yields 0.18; 0.656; 0.675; 0.69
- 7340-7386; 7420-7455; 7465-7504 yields -0.59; 0.657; 0.685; 0.684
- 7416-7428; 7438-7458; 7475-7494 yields -0.49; 0.658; 0.685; 0.684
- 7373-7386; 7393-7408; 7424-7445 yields 0.31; 0.696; 0.678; 0.686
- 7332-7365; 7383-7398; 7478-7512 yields -0.22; 0.632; 0.658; 0.69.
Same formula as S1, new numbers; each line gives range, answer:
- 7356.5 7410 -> 0.676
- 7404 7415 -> 0.679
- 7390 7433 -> 0.666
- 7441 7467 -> 0.68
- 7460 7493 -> 0.678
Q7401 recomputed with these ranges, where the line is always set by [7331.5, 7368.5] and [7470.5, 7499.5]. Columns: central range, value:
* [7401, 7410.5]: -0.8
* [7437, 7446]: -0.2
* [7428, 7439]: -0.5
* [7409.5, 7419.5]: 0.3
